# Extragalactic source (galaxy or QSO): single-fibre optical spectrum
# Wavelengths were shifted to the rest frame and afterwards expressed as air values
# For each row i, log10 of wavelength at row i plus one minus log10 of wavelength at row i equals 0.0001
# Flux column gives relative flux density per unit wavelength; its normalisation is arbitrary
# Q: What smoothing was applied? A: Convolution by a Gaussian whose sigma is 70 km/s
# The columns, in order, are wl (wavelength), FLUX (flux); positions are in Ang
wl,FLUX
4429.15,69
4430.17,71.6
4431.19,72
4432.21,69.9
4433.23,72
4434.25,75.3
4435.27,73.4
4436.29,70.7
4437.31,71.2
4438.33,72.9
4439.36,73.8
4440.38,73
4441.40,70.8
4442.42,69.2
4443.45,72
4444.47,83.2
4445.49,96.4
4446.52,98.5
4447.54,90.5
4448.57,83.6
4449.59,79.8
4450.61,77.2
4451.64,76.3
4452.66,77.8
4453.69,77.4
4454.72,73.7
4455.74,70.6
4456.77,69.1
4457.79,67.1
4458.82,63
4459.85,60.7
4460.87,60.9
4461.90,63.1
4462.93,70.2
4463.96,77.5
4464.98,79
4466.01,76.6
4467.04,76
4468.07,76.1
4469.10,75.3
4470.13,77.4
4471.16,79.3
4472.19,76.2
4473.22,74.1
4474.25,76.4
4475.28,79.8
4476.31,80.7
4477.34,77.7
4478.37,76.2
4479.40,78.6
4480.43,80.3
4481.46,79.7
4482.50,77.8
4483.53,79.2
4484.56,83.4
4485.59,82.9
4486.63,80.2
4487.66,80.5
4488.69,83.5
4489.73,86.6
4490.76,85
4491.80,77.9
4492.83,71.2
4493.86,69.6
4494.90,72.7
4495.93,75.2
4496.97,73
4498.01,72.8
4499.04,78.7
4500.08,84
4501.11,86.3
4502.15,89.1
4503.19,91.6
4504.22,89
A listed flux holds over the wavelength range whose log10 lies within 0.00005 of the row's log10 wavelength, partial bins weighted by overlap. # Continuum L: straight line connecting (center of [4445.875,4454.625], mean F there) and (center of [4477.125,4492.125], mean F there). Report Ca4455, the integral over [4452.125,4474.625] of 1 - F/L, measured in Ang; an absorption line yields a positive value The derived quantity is 2.5 Ang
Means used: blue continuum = 82.3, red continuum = 80.7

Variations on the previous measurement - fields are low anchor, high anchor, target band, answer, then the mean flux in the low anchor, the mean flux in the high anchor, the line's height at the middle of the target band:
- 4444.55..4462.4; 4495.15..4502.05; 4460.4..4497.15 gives 0.23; 75.8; 78.8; 77.5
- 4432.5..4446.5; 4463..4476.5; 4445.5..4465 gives 0.34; 75.7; 76.9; 76.3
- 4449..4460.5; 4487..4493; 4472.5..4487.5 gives -0.06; 72.1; 81.4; 78.7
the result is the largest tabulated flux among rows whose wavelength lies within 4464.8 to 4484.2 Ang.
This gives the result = 80.7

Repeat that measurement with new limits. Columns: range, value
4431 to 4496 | 98.5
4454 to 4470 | 79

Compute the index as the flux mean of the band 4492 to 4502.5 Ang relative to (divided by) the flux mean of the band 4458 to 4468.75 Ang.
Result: 1.10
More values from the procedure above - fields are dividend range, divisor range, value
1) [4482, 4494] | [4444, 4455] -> 0.96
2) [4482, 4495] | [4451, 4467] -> 1.12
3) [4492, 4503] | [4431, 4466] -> 1.04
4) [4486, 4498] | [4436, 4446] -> 1.03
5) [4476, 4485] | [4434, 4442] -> 1.09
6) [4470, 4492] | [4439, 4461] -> 1.05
